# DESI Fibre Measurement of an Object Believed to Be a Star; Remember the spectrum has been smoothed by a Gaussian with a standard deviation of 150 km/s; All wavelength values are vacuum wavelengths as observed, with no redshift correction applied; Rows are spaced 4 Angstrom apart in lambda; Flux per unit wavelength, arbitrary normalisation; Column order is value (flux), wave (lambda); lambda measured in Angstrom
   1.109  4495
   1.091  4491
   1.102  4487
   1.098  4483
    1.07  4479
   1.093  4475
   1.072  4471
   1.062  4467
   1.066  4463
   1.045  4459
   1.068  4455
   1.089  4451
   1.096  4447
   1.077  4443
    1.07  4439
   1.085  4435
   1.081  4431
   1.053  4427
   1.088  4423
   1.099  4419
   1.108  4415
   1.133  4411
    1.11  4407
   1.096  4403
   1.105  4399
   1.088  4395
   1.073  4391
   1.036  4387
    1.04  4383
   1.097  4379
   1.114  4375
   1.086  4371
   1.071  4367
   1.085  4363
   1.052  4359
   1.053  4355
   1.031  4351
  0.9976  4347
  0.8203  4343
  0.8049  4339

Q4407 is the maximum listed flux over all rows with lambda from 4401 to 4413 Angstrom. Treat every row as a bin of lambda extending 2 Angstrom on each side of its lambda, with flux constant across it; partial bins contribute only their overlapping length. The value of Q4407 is 1.133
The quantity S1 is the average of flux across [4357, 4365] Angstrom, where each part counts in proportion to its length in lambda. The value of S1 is 1.07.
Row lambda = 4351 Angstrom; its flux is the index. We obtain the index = 1.031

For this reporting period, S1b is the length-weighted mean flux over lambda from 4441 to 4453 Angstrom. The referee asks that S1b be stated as 1.09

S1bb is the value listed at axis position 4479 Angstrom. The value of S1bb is 1.07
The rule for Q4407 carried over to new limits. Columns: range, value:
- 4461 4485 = 1.098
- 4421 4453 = 1.096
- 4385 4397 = 1.088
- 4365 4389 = 1.114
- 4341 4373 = 1.086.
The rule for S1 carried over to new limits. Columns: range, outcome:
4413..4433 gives 1.09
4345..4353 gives 1.01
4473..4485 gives 1.09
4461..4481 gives 1.07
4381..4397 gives 1.06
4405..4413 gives 1.12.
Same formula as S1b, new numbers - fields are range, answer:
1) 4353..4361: 1.05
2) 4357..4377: 1.08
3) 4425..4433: 1.07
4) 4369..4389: 1.07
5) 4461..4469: 1.06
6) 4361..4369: 1.08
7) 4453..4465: 1.06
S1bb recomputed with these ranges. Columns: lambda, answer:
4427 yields 1.053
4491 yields 1.091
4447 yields 1.096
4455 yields 1.068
